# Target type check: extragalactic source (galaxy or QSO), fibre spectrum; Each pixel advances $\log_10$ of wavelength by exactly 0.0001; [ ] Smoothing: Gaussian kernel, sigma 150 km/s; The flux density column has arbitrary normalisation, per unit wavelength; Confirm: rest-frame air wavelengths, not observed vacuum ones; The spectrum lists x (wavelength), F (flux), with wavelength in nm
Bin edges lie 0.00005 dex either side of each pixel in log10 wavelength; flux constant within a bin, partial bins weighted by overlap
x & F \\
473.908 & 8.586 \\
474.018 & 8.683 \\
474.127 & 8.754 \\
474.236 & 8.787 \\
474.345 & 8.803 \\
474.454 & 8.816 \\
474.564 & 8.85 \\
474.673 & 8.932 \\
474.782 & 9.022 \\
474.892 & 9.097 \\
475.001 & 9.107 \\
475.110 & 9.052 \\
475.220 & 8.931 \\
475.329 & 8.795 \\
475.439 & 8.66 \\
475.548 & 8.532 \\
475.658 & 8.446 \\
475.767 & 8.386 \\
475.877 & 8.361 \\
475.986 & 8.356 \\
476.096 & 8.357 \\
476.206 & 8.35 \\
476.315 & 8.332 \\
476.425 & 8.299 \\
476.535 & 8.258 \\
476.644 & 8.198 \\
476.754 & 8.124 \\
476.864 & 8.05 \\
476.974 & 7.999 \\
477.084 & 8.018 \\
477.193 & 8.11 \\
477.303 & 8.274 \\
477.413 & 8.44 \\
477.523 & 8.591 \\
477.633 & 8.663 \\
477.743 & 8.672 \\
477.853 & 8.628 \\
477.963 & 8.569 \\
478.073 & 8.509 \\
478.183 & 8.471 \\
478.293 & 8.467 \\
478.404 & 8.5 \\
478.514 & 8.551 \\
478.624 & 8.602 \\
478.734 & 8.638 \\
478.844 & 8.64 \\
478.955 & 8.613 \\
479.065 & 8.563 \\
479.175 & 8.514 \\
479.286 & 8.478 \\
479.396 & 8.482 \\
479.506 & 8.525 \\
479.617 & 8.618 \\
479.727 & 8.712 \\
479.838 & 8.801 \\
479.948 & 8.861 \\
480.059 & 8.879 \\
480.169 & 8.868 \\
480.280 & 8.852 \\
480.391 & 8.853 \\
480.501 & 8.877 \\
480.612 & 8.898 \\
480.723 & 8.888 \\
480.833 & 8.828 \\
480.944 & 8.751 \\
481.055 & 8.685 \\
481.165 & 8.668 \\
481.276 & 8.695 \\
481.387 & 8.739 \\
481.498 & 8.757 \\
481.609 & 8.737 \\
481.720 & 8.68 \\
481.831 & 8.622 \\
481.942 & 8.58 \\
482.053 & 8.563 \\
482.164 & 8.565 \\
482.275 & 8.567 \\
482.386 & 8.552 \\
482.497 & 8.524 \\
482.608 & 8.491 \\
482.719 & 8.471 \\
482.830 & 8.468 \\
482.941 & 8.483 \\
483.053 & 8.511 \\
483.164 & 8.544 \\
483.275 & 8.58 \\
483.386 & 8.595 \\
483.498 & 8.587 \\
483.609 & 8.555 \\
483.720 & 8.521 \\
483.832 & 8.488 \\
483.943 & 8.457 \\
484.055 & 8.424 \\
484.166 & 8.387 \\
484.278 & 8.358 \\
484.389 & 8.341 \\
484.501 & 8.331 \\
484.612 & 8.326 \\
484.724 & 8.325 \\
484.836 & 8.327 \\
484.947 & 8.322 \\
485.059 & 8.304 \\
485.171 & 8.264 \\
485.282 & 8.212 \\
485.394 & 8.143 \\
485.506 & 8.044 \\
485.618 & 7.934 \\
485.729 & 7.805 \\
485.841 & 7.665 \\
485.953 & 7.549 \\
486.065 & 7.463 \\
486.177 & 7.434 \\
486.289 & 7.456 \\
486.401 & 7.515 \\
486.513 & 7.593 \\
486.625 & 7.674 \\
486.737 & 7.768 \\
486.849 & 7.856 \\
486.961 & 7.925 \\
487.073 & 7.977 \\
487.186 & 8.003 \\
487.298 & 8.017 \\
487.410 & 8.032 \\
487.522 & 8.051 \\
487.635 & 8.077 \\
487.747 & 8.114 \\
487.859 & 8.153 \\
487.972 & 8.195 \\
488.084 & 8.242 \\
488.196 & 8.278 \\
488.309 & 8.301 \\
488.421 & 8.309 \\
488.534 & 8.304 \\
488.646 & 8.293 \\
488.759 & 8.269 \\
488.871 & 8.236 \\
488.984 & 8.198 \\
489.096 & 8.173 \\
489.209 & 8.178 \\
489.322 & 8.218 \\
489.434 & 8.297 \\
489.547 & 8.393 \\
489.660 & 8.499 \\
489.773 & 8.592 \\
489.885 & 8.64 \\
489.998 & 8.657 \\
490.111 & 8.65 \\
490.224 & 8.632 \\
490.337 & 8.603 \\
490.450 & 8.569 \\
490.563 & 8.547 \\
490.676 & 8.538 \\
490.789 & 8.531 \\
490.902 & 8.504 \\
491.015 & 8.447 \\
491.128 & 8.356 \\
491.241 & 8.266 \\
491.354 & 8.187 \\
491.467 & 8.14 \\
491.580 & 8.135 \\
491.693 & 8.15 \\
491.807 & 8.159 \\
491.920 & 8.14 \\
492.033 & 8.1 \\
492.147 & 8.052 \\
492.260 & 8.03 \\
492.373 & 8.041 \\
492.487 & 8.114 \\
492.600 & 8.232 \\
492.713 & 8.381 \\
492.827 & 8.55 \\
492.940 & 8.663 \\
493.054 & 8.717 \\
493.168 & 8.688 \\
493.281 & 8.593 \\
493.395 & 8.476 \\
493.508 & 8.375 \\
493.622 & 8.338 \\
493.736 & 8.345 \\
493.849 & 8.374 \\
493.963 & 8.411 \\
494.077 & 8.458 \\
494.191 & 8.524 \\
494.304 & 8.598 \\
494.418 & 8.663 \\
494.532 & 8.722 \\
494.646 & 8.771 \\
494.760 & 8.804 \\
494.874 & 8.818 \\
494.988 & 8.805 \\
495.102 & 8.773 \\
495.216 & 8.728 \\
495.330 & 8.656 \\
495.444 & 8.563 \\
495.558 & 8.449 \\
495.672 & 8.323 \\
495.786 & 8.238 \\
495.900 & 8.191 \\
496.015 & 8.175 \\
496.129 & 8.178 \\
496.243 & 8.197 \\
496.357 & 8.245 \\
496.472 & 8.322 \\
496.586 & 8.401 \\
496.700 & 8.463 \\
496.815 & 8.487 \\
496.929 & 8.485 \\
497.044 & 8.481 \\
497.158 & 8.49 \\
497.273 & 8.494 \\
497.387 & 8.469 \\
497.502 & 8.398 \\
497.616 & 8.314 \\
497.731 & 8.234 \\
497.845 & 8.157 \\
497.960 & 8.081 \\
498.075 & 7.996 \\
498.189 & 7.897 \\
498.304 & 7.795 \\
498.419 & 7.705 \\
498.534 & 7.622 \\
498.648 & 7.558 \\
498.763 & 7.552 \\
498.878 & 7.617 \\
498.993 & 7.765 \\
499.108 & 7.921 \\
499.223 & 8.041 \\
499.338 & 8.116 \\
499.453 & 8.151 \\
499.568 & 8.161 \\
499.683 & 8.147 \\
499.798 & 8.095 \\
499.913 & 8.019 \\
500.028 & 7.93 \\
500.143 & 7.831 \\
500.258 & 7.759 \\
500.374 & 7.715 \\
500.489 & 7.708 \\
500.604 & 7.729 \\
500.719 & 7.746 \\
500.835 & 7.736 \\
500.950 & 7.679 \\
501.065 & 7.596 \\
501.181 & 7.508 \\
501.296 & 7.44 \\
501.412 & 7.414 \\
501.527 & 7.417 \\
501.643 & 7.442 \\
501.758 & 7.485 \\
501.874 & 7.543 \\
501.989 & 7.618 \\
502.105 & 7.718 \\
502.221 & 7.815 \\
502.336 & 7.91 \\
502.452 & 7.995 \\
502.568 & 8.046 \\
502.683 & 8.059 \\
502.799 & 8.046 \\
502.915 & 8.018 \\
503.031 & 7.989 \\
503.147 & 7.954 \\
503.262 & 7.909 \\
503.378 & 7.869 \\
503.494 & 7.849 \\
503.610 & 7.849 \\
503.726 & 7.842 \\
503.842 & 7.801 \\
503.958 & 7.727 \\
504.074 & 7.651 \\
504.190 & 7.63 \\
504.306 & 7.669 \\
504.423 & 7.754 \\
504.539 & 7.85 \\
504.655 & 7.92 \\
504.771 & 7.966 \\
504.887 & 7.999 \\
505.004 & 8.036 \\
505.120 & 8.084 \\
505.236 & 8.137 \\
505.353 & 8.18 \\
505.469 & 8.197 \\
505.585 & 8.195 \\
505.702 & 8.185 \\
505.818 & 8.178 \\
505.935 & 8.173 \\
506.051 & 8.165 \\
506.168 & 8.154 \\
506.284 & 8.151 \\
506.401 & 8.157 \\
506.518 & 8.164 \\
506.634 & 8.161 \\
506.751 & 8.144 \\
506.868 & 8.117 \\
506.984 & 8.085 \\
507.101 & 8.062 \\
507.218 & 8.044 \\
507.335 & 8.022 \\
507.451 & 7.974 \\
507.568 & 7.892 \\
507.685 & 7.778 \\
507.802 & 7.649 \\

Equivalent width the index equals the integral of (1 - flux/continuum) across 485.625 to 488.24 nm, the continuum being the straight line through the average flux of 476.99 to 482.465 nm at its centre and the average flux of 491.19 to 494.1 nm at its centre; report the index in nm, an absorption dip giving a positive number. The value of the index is 0.181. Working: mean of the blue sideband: 8.62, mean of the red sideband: 8.31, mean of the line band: 7.86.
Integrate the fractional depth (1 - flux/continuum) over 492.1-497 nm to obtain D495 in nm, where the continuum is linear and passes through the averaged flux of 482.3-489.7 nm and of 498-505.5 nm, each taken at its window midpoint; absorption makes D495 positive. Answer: -0.28 nm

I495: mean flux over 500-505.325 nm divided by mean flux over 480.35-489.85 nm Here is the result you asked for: 0.94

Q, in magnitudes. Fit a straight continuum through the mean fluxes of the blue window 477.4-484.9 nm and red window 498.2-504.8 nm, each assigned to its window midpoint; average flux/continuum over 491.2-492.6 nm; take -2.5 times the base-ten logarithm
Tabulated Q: 0.01 mag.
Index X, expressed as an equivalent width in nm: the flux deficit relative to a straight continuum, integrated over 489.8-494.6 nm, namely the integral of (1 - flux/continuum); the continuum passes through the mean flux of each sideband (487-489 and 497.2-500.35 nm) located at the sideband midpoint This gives -0.19 nm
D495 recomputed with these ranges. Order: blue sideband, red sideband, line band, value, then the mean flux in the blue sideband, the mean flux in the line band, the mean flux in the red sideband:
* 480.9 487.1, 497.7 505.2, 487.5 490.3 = -0.06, 8.29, 8.32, 7.83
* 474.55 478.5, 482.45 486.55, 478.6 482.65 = -0.16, 8.51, 8.68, 8.21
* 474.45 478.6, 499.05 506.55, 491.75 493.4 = -0.04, 8.52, 8.32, 7.89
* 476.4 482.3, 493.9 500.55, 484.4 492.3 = 0.22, 8.58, 8.17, 8.23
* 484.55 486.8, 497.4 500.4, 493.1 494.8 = -0.13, 7.91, 8.54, 7.95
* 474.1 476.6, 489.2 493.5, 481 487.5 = 0.19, 8.66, 8.26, 8.39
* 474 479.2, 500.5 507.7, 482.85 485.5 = -0.01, 8.55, 8.4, 7.9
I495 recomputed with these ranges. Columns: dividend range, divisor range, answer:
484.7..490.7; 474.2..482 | 0.95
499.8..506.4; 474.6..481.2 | 0.92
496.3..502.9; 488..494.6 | 0.95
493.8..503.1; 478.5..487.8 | 0.97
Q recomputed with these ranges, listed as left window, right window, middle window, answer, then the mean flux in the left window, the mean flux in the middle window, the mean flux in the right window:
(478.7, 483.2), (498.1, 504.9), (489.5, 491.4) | -0.03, 8.66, 8.51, 7.8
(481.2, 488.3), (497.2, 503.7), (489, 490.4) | -0.04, 8.24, 8.45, 7.87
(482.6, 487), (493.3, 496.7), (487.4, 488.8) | 0.01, 8.16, 8.2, 8.48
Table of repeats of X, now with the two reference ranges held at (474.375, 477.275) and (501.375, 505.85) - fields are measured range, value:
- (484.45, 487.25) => 0.121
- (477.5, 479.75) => -0.031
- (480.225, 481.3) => -0.051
